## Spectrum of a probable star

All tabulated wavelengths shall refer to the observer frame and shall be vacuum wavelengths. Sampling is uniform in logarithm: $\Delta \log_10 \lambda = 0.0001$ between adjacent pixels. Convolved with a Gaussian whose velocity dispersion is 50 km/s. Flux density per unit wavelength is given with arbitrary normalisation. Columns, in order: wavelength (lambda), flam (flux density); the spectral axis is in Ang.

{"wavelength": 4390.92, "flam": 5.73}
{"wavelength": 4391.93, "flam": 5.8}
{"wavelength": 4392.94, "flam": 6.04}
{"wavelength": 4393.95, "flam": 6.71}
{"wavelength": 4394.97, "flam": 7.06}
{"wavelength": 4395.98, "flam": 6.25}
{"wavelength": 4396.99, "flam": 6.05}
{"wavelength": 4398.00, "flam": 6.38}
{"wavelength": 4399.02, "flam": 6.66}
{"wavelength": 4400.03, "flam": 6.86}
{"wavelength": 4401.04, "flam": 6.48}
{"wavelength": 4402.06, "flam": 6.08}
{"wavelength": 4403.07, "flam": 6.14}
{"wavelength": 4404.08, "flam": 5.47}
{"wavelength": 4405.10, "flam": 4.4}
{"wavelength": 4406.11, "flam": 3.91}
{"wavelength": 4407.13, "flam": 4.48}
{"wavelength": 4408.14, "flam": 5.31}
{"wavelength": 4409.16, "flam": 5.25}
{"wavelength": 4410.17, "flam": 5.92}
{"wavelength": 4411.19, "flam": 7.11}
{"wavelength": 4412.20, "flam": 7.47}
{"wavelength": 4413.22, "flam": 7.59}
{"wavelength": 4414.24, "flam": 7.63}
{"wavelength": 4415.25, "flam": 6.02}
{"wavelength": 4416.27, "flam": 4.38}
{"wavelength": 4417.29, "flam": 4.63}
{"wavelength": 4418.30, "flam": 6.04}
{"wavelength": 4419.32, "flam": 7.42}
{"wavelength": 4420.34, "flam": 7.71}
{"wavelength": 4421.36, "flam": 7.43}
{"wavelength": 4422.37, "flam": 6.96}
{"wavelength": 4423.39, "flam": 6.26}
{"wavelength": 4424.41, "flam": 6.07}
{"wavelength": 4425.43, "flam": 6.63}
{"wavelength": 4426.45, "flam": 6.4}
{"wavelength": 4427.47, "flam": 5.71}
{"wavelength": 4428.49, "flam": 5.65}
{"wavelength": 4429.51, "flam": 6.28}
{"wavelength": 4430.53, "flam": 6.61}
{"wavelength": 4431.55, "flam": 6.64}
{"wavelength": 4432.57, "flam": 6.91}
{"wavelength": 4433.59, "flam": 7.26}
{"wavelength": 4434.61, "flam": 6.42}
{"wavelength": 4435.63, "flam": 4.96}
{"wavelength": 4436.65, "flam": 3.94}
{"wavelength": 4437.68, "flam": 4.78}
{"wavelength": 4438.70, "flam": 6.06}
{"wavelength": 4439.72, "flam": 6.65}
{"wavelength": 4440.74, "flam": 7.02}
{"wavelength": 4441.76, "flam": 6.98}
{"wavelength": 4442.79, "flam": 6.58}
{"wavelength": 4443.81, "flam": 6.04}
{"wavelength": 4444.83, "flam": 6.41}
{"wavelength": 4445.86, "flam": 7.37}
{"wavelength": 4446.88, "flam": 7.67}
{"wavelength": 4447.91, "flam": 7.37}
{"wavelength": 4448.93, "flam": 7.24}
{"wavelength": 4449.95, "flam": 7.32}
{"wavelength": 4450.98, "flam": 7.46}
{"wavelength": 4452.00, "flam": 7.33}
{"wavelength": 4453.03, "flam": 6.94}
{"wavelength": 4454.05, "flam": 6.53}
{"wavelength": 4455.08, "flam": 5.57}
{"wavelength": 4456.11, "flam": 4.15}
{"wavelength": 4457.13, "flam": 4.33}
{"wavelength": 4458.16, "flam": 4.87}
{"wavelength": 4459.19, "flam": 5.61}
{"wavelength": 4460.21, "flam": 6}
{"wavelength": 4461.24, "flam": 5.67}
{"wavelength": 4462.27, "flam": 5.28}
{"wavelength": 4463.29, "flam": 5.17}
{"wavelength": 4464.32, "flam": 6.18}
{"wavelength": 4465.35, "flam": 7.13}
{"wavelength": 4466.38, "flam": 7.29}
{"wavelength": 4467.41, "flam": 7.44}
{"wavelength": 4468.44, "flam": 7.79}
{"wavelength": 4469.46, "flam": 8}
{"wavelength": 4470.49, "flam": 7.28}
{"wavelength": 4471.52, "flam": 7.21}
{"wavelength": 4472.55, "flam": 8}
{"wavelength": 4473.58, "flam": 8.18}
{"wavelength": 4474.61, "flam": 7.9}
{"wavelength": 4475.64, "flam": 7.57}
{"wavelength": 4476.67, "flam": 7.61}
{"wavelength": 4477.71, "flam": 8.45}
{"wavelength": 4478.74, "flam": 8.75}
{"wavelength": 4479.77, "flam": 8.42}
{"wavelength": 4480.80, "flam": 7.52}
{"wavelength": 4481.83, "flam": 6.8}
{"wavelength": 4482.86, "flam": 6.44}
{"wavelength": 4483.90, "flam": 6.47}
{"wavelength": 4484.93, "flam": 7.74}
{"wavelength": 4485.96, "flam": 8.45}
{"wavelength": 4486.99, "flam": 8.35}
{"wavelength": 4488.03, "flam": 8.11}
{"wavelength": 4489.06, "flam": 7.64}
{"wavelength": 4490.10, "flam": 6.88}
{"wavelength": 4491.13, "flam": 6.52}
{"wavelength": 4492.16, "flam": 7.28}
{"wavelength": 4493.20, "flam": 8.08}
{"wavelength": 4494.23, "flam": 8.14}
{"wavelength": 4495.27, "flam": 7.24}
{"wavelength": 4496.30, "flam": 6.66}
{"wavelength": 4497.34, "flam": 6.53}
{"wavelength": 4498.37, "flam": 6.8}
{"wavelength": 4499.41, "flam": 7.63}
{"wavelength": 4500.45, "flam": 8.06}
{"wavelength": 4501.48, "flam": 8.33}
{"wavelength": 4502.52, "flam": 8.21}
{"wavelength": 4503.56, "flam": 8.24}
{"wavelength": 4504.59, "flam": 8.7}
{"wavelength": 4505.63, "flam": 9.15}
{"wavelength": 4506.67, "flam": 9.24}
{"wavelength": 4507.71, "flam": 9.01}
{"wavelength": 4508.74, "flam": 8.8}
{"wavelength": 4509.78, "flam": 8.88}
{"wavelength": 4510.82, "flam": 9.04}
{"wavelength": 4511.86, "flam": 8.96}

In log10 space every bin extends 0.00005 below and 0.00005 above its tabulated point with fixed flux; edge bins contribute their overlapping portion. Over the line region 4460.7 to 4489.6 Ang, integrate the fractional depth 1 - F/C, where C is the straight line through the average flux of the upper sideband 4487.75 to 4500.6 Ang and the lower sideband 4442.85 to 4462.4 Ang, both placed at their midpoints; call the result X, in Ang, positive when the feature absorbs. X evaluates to -2.2 Ang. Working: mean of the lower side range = 6.3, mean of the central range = 7.38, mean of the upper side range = 7.32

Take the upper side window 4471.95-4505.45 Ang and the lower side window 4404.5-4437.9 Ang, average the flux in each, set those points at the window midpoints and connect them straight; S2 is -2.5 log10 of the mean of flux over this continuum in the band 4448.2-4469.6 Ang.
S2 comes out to 0.10 mag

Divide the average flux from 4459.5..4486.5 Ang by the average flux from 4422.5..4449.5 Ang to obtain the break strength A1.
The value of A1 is 1.1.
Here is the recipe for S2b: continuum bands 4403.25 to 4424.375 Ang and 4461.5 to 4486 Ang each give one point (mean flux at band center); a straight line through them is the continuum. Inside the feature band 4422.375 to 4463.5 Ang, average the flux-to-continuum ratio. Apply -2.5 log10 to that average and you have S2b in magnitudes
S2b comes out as 0.08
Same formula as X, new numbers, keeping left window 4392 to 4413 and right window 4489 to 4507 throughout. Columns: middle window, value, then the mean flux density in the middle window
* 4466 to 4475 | -0.6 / 7.68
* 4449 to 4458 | 0.9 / 6.2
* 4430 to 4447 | 0.8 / 6.34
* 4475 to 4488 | -0.5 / 7.73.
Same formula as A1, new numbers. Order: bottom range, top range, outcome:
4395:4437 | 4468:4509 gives 1.27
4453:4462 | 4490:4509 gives 1.45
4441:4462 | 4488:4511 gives 1.25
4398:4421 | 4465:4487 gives 1.26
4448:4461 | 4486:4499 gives 1.20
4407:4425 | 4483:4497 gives 1.17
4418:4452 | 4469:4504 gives 1.16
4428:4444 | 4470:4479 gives 1.27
